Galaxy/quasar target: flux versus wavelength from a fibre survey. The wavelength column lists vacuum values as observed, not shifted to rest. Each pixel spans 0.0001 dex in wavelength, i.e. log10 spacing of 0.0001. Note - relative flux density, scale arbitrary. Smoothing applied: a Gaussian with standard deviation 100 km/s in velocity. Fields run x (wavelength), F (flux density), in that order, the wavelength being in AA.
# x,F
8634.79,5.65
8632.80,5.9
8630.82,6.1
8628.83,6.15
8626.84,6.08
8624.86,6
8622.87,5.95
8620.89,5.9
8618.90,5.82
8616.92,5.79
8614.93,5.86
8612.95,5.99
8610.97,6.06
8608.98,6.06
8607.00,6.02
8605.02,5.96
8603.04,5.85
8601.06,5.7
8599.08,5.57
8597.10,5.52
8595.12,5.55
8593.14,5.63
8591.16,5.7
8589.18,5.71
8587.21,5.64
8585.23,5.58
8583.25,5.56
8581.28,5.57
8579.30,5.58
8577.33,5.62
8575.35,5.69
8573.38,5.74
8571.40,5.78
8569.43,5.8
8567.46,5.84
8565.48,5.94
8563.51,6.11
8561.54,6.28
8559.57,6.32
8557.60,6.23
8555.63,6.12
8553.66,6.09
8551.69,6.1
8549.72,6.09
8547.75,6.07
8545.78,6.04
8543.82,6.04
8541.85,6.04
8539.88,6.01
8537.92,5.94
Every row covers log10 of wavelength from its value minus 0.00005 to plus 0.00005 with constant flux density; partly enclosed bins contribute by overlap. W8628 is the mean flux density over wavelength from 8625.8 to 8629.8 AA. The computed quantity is 6.12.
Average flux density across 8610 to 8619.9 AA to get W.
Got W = 5.9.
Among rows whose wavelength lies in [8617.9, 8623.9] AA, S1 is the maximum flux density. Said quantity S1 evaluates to 5.95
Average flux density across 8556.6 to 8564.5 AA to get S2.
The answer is 6.24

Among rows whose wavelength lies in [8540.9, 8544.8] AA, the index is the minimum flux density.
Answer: 6.04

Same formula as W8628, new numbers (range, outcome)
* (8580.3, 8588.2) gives 5.59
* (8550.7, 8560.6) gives 6.17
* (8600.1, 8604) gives 5.78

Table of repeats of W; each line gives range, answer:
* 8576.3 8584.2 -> 5.58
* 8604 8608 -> 6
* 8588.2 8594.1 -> 5.68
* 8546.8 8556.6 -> 6.09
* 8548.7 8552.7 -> 6.09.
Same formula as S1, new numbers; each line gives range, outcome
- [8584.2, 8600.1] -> 5.71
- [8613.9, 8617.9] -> 5.86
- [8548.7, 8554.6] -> 6.1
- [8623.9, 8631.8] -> 6.15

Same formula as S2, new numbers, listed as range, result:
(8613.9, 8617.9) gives 5.82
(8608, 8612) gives 6.05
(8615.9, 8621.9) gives 5.84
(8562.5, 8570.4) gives 5.92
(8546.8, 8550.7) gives 6.08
